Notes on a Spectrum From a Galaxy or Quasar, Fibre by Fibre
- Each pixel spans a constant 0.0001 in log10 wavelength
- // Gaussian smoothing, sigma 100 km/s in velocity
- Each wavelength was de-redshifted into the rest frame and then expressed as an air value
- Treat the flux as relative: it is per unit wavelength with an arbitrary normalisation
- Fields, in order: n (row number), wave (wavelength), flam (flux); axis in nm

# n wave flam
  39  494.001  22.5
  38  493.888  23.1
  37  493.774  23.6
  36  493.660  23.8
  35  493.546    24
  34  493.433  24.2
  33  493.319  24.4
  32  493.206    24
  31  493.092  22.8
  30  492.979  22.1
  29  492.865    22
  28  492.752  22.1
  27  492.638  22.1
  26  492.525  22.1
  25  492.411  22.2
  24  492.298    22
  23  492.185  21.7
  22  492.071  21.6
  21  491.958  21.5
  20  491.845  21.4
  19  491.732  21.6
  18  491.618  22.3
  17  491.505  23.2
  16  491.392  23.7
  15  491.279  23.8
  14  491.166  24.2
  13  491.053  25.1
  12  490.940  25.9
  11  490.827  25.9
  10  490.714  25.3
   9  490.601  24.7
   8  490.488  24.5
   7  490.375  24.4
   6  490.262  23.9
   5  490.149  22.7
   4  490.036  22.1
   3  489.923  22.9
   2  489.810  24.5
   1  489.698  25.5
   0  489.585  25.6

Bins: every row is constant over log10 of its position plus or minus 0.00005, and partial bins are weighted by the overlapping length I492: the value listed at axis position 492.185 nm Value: 21.7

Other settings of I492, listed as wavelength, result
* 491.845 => 21.4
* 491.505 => 23.2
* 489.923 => 22.9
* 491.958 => 21.5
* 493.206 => 24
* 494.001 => 22.5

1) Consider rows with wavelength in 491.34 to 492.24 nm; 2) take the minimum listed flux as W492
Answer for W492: 21.4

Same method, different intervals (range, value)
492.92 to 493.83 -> 22.1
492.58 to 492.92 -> 22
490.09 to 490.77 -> 22.7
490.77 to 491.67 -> 22.3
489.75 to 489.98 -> 22.9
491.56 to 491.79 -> 21.6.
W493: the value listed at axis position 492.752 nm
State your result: 22.1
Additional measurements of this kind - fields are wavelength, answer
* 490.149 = 22.7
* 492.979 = 22.1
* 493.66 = 23.8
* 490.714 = 25.3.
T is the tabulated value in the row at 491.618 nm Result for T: 22.3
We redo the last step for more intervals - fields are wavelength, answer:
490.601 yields 24.7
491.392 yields 23.7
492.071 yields 21.6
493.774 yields 23.6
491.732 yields 21.6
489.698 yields 25.5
